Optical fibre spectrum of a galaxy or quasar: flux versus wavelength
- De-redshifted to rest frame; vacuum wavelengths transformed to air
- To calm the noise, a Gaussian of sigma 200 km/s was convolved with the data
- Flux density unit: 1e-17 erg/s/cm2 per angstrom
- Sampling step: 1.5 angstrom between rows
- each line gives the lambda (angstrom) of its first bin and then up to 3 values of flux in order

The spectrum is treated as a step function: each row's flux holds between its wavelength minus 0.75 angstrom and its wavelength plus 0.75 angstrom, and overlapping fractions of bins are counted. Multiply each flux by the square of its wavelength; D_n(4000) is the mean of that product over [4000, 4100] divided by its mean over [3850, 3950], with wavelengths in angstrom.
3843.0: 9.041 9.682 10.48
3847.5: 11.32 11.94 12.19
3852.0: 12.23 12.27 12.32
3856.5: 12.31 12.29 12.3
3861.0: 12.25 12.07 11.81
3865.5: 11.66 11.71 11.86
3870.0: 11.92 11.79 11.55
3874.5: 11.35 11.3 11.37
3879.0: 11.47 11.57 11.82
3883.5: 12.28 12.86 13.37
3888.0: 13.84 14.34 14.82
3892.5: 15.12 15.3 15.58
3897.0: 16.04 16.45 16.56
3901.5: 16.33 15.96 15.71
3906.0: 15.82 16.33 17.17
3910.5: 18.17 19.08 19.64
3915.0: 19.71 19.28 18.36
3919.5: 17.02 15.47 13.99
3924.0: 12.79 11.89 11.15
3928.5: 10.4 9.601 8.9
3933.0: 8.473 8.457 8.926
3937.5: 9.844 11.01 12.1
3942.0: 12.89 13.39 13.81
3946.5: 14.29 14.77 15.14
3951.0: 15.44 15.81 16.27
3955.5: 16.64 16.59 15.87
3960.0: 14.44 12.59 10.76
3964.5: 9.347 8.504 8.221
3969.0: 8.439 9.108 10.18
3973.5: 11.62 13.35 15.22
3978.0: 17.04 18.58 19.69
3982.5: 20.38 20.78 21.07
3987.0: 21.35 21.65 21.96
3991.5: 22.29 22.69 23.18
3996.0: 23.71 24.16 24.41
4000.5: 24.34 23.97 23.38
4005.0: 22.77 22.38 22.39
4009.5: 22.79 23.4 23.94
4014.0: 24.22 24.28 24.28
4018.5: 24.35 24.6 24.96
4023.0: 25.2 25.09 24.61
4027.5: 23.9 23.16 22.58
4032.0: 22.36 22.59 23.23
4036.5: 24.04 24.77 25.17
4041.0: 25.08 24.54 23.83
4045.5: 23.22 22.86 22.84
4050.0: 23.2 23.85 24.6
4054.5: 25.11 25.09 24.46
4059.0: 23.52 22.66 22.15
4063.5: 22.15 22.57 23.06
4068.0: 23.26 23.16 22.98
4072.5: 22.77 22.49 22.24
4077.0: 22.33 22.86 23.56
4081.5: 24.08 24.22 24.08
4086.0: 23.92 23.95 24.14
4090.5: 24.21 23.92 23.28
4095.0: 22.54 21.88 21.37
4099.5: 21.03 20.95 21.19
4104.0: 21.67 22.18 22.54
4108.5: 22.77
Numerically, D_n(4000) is 1.88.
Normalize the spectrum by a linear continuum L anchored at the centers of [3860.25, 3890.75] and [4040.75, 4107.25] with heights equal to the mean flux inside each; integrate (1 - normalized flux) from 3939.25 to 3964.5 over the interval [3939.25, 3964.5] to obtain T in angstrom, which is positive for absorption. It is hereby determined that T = 3.3 angstrom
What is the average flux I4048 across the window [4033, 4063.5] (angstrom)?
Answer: 23.8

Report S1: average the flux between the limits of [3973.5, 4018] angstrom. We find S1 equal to 21.7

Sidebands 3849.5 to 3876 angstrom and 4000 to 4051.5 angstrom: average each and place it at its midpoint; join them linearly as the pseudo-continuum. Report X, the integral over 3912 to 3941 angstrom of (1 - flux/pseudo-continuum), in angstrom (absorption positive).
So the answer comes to 5.7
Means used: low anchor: 12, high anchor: 23.8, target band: 13.2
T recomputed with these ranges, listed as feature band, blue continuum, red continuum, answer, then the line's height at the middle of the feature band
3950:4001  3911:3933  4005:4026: 8.33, 20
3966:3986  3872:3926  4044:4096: 4.54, 18.8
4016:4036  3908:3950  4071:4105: -4.79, 19.3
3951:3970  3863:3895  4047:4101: 4.58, 17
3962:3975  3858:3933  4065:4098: 5.76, 17.6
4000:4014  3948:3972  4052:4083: -4.74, 17.4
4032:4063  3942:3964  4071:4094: -4.06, 21.1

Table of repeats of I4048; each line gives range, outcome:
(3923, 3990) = 13.7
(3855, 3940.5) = 13.5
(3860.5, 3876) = 11.8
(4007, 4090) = 23.6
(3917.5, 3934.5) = 12.3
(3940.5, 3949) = 13.7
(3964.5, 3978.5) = 11.1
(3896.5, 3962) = 14.5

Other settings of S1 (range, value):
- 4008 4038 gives 23.9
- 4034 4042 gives 24.4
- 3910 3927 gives 16.6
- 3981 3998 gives 22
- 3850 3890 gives 12.1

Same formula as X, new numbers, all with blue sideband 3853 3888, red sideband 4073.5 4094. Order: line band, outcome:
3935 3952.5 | 3.4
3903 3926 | -3.8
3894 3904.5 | -1.9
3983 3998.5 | -3.2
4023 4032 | -1.5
